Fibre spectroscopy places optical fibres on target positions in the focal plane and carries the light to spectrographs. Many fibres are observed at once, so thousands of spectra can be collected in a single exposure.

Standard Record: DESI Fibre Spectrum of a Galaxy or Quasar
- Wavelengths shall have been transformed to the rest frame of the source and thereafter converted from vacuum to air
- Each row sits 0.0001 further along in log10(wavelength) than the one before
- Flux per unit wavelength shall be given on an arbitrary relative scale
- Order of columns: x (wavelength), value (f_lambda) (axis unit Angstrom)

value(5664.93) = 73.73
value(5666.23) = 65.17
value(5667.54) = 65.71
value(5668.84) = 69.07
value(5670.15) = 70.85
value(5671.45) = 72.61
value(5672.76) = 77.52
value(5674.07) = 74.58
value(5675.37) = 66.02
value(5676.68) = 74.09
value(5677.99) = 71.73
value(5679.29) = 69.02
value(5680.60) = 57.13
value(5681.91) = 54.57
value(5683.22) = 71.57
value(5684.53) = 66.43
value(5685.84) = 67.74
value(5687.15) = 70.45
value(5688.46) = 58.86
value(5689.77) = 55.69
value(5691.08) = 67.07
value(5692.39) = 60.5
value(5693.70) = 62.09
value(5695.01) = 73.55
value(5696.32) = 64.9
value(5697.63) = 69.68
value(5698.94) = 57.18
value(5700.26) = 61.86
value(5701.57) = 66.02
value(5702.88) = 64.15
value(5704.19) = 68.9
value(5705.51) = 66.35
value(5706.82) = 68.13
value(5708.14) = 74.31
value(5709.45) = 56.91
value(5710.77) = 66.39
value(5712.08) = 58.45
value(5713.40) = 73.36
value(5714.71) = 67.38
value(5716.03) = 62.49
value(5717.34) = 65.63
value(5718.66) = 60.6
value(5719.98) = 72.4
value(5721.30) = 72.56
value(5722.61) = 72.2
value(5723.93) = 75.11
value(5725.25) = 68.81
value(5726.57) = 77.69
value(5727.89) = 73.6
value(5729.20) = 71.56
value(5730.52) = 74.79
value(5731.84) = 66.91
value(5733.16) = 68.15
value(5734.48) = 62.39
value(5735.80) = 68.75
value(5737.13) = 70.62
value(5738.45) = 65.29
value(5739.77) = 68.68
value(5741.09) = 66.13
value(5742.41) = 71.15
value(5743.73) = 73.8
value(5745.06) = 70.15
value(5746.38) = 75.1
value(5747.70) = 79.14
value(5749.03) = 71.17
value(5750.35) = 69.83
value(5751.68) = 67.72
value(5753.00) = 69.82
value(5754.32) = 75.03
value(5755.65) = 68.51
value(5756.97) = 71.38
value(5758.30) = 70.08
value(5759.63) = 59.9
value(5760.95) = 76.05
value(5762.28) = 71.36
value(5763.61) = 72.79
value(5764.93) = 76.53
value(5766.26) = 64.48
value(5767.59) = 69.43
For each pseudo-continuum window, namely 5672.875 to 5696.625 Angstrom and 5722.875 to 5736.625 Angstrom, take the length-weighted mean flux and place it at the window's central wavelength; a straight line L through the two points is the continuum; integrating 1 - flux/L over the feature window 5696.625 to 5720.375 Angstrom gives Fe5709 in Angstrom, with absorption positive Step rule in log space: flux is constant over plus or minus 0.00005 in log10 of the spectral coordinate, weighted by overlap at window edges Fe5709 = 1.08 Angstrom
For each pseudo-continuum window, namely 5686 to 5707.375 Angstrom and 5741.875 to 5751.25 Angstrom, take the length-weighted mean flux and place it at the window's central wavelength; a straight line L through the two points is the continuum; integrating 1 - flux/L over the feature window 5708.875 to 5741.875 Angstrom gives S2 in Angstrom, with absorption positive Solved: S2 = 0.50 Angstrom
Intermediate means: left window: 64.8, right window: 72.7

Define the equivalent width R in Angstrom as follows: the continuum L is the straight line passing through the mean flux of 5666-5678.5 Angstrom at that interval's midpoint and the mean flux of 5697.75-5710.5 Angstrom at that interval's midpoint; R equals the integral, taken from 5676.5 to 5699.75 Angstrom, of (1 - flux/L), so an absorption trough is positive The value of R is 1.1 Angstrom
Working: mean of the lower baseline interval 70.9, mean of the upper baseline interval 65.1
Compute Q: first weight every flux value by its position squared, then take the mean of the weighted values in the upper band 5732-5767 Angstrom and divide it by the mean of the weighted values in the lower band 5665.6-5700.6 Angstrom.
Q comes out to 1.08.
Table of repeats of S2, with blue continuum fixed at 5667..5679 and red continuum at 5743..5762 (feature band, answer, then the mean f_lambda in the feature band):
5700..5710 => 0.74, 66.1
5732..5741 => 0.51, 67.2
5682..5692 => 0.94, 64.6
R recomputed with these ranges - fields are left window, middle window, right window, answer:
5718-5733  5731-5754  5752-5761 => 0.2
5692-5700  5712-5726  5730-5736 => -0.4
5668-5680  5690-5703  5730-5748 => 1.2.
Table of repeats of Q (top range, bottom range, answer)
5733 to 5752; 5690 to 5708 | 1.08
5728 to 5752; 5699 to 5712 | 1.09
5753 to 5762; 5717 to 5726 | 1.02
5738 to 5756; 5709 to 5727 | 1.06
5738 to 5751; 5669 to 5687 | 1.06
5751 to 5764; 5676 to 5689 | 1.09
